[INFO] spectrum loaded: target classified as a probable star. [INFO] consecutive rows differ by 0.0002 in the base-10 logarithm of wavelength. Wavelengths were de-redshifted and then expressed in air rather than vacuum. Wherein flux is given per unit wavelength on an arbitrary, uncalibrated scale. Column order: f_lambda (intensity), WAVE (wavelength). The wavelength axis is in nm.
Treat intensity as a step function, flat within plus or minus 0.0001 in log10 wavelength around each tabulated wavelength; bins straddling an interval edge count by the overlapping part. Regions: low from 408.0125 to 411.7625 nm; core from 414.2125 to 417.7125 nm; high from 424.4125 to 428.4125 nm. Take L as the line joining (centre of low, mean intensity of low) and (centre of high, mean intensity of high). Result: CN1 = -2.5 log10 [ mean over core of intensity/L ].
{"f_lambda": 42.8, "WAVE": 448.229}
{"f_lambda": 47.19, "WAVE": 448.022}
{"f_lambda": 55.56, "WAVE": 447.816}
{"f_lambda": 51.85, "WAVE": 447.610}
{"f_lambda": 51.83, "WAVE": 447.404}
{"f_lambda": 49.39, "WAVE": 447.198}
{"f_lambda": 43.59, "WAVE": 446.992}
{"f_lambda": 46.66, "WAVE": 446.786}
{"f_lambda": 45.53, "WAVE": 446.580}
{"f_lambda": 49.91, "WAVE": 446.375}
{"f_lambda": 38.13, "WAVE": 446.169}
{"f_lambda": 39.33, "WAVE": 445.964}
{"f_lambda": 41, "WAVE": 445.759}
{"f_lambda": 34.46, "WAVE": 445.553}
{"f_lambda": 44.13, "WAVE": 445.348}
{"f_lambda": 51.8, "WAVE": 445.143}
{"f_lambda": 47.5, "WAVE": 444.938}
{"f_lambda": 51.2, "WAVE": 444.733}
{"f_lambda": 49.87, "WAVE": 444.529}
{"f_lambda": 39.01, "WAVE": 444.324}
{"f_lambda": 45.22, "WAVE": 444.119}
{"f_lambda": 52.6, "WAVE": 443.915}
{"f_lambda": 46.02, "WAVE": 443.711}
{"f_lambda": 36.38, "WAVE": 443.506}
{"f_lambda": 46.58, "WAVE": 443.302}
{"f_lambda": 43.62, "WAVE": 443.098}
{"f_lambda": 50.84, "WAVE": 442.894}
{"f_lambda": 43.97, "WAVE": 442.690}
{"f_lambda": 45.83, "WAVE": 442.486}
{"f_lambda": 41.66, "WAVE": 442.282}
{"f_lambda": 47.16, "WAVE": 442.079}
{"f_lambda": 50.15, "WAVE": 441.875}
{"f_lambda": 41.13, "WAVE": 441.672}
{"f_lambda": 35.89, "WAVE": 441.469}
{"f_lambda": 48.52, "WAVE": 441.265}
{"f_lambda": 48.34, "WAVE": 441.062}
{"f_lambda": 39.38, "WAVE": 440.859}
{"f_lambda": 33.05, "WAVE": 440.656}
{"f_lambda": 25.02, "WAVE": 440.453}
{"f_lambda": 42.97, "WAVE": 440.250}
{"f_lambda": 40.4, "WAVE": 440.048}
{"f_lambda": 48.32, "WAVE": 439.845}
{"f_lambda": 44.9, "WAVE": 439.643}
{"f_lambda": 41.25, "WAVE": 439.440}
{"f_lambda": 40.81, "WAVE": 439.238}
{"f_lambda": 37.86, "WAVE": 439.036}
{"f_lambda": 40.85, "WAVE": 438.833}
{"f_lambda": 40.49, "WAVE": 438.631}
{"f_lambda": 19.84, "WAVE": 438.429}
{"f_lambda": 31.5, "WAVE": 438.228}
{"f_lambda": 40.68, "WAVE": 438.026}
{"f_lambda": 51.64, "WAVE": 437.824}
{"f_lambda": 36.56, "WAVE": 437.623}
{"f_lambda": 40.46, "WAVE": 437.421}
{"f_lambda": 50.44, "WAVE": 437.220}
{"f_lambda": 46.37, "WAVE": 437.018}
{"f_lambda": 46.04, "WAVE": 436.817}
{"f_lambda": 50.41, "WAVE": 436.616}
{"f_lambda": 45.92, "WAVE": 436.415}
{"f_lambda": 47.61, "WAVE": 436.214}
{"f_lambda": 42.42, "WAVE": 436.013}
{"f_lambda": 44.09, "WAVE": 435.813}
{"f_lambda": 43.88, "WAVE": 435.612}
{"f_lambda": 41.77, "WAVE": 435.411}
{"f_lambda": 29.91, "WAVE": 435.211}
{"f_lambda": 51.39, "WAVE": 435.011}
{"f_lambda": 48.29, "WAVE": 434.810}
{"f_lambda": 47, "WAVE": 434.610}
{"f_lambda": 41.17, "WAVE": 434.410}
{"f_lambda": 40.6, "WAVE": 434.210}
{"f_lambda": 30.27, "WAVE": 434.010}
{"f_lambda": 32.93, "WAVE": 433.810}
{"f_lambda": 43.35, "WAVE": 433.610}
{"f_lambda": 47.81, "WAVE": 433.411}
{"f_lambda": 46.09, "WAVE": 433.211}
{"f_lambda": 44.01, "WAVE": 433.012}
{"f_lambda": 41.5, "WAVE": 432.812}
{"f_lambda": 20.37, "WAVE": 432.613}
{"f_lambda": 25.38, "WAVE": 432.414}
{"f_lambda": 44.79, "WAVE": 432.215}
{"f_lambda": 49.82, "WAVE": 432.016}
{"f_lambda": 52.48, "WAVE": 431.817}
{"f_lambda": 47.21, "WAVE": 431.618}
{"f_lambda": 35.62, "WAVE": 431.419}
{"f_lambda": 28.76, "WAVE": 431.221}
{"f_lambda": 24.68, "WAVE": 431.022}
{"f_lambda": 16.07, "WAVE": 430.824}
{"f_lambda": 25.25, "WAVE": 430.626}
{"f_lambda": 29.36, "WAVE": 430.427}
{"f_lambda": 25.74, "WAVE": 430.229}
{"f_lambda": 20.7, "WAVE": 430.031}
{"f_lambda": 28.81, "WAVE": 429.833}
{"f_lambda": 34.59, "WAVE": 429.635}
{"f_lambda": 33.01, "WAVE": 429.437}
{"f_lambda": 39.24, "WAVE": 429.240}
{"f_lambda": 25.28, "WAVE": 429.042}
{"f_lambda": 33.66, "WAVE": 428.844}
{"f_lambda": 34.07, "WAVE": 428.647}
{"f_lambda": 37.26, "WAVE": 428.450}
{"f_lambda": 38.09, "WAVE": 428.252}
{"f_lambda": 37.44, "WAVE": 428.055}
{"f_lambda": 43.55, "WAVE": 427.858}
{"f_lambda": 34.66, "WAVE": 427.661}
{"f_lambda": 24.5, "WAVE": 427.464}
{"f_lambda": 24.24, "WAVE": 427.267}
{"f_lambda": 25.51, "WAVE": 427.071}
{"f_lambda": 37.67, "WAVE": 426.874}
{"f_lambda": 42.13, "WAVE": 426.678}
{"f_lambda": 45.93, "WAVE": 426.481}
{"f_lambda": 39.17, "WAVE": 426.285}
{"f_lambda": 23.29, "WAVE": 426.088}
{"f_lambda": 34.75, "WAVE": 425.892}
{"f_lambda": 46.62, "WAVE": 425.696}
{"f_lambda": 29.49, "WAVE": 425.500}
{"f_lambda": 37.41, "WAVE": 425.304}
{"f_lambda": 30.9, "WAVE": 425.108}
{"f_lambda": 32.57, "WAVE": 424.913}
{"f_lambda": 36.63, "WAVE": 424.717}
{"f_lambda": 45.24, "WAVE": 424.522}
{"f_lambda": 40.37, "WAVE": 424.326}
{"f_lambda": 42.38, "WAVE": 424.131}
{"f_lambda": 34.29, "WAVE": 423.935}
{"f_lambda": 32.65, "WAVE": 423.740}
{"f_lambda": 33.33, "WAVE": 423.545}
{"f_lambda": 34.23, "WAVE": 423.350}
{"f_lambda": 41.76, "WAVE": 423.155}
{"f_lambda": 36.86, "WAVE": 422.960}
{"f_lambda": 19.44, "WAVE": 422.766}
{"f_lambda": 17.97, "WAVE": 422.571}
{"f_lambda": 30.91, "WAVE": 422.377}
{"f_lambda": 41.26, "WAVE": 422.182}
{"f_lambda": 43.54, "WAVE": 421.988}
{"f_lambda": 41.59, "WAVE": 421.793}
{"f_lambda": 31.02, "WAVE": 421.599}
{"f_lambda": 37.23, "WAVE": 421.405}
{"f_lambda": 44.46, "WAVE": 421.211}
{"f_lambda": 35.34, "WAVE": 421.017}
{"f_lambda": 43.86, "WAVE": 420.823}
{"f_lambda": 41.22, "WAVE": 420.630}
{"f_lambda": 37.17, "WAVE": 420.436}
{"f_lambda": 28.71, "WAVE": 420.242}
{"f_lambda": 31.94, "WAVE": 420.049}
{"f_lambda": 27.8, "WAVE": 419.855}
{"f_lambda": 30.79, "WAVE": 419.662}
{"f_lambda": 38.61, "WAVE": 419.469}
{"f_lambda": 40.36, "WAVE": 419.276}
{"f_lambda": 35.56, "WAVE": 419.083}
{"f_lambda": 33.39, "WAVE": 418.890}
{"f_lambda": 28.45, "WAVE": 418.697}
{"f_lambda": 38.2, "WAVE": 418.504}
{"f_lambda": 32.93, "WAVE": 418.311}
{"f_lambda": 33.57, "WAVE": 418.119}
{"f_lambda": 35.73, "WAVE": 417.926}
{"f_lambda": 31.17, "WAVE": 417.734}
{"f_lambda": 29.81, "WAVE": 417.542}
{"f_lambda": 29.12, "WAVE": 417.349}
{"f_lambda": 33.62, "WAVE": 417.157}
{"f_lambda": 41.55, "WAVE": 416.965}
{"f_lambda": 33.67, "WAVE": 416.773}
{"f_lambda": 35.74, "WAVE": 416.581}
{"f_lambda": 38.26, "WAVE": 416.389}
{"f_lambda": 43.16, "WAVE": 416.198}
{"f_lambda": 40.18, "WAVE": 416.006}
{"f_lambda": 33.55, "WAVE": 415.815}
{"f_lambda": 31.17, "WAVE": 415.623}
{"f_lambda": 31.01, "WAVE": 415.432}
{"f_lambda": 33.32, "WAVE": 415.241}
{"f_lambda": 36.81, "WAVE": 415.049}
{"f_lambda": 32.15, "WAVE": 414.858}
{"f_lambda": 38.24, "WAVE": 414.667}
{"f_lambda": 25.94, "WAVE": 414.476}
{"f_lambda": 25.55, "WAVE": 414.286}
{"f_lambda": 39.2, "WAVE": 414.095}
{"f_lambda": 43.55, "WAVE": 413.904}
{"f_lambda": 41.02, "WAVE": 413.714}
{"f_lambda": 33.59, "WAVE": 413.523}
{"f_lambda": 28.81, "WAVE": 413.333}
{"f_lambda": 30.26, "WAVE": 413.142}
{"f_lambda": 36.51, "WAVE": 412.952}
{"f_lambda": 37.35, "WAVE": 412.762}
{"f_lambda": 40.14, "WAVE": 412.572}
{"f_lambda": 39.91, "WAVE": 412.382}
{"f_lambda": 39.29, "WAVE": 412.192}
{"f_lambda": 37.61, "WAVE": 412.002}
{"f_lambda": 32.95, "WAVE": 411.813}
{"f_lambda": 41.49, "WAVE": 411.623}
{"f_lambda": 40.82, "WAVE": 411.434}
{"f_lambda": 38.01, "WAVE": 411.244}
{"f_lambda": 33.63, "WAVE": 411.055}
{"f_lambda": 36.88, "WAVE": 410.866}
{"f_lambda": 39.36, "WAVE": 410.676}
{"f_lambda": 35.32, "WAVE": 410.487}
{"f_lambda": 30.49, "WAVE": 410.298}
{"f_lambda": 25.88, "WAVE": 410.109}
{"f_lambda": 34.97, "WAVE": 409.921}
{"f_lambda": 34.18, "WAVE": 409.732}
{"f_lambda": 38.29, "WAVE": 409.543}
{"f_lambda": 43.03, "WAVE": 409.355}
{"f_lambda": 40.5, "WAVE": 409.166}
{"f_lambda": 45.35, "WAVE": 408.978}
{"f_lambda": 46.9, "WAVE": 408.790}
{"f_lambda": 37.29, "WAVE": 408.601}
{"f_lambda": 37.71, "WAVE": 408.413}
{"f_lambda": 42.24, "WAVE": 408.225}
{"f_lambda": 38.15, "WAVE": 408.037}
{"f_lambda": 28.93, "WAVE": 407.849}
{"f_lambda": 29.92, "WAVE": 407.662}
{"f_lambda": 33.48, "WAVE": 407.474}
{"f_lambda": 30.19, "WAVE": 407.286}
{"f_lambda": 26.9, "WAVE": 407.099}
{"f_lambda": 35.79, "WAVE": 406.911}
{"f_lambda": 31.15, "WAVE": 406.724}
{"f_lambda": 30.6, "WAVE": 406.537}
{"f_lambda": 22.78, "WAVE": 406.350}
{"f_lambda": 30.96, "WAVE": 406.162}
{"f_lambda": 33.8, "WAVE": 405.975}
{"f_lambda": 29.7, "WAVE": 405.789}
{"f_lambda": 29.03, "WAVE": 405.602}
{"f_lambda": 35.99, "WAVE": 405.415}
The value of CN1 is 0.092 mag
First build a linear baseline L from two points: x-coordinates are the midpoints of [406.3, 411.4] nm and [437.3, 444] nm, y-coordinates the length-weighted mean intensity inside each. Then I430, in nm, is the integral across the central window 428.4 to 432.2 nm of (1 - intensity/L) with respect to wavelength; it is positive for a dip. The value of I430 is 0.64 nm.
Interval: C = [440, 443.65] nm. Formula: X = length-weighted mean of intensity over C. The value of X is 42.3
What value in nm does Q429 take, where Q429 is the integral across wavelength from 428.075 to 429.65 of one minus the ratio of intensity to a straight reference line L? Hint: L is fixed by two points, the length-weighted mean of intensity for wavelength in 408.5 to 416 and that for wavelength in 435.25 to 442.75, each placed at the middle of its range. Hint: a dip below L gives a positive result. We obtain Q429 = 0.21 nm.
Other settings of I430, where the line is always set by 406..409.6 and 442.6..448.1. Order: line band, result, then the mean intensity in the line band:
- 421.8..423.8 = 0.30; 33.6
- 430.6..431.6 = 0.34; 27.9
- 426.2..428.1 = 0.25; 35.4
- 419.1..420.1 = 0.12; 34.1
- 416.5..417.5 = 0.09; 34.4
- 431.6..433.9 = 0.07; 41.1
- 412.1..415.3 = 0.13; 35.4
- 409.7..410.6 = 0.09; 32.2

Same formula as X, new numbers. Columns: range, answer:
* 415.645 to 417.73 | 35.5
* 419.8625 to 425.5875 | 35.5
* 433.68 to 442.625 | 41.7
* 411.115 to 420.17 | 35.1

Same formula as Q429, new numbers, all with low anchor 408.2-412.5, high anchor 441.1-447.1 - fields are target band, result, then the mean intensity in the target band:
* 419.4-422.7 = 0.39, 35.3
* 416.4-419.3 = 0.39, 34.1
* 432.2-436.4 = 0.20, 40.7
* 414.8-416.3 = 0.14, 35.3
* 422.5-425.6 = 0.49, 34.2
